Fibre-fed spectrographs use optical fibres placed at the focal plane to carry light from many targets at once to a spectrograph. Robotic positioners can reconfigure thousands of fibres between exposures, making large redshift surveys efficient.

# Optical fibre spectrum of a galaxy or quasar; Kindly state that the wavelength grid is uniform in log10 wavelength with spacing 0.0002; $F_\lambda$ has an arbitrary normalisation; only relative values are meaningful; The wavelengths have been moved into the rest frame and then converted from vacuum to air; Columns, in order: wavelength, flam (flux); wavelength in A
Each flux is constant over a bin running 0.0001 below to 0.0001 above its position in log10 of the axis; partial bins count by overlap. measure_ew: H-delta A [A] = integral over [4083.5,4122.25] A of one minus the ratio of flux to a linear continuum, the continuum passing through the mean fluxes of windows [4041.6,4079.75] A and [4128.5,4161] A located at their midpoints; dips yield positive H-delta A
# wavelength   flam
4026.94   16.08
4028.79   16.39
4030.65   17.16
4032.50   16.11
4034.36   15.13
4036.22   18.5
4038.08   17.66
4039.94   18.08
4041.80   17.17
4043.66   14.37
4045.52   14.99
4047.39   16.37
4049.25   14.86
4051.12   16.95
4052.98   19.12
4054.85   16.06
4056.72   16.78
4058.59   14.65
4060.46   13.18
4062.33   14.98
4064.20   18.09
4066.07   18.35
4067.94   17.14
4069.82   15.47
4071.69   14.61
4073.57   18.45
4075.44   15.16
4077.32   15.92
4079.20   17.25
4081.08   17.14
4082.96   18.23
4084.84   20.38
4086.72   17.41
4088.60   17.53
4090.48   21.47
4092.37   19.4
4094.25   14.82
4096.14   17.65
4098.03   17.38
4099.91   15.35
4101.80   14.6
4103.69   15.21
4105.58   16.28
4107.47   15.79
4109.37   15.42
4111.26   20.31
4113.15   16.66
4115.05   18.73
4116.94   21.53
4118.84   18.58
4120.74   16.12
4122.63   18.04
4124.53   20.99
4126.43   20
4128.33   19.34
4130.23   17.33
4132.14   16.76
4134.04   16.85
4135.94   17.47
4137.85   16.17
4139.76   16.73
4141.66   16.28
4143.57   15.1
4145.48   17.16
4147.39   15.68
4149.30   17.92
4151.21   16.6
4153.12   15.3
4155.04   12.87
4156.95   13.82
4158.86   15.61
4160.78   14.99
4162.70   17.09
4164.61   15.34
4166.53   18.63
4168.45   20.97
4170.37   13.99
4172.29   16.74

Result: -3.4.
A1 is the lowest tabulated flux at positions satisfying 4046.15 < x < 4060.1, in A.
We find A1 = 14.65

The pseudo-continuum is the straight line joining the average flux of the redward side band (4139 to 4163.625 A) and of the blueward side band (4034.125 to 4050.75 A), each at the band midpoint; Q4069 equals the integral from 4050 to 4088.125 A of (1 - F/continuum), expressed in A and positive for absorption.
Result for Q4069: -1.20 A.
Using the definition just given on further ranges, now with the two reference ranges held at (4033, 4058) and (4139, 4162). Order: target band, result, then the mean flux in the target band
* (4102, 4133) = -3.7 A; 17.9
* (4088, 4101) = -1.2 A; 17.6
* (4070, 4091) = -1.5 A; 17.5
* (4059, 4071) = 0.2 A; 16.1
